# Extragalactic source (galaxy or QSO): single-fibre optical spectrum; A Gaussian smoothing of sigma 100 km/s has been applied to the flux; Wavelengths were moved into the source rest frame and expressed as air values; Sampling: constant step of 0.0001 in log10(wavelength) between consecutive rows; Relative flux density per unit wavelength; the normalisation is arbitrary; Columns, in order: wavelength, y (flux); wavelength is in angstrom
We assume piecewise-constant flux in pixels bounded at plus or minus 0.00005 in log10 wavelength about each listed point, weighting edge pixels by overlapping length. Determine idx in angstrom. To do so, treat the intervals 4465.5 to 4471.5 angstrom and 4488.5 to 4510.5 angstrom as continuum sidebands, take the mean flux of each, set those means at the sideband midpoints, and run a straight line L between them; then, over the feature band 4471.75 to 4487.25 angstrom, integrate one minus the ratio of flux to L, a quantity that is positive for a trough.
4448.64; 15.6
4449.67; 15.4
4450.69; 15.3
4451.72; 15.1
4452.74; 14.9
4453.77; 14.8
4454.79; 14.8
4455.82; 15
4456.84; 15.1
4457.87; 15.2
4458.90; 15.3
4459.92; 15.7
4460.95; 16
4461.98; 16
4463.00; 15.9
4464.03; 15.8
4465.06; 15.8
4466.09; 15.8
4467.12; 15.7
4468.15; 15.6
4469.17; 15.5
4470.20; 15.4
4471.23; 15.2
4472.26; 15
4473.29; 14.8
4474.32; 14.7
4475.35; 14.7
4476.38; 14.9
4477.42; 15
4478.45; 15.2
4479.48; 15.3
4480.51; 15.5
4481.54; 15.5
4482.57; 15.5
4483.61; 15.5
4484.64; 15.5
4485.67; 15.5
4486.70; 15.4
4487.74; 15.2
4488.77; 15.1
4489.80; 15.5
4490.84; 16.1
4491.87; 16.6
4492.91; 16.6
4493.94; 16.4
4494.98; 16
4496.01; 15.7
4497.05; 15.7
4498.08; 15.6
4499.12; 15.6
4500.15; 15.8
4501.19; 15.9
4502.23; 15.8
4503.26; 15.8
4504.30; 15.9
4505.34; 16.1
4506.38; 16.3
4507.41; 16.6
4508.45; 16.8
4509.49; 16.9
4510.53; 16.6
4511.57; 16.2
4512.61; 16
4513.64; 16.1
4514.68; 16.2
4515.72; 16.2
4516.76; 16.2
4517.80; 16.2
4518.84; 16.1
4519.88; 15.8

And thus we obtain 0.5 angstrom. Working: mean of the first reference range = 15.6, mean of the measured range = 15.2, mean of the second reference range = 16.1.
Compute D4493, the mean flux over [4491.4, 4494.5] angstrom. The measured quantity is 16.5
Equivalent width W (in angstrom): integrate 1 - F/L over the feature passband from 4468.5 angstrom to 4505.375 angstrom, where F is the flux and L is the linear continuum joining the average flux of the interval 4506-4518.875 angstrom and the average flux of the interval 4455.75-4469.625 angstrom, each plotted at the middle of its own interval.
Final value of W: 1.0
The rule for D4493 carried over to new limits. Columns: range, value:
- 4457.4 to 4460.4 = 15.4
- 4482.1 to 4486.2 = 15.5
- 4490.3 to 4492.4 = 16.3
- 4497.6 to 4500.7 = 15.7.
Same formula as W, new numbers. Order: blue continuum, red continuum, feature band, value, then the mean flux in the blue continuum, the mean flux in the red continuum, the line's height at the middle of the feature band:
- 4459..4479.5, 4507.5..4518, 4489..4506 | 0.1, 15.4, 16.4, 16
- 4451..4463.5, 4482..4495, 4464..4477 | 0.2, 15.3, 15.7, 15.5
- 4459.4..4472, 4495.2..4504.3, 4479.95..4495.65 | 0.0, 15.7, 15.8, 15.7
